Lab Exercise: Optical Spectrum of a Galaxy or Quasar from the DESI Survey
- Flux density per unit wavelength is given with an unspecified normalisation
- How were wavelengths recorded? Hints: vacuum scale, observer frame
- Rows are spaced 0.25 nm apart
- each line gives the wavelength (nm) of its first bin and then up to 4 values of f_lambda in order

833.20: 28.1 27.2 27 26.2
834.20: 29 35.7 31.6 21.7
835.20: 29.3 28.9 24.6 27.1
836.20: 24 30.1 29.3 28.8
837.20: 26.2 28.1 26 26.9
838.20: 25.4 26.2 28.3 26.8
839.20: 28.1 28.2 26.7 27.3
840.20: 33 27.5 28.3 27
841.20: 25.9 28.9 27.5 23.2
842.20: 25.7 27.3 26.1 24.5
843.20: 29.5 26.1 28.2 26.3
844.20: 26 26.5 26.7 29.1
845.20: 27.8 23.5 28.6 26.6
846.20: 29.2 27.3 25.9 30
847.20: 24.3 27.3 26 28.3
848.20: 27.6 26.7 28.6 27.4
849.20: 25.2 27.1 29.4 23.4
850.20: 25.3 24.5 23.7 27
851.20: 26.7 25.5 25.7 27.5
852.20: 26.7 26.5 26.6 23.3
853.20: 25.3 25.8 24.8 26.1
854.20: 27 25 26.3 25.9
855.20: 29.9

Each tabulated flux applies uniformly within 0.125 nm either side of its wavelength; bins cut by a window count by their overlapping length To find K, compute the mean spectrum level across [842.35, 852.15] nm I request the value 26.7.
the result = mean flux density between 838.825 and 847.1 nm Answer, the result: 27.2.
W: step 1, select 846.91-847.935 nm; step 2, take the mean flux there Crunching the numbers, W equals 26.8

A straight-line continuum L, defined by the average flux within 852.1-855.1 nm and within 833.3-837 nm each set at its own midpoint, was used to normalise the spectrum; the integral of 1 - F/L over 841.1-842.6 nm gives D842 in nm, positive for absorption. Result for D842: 0.044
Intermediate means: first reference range 28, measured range 26.4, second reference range 25.8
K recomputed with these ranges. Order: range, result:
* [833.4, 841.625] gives 27.7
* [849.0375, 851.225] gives 25.8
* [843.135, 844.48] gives 27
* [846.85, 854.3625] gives 26.3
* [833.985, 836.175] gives 28.2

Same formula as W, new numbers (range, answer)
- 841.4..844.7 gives 26.6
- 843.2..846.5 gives 27.2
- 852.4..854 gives 25.4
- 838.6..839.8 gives 27.6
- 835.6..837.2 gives 27.3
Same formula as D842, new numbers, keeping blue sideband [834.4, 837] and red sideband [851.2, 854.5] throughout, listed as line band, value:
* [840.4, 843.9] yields 0.055 nm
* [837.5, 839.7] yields 0.054 nm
